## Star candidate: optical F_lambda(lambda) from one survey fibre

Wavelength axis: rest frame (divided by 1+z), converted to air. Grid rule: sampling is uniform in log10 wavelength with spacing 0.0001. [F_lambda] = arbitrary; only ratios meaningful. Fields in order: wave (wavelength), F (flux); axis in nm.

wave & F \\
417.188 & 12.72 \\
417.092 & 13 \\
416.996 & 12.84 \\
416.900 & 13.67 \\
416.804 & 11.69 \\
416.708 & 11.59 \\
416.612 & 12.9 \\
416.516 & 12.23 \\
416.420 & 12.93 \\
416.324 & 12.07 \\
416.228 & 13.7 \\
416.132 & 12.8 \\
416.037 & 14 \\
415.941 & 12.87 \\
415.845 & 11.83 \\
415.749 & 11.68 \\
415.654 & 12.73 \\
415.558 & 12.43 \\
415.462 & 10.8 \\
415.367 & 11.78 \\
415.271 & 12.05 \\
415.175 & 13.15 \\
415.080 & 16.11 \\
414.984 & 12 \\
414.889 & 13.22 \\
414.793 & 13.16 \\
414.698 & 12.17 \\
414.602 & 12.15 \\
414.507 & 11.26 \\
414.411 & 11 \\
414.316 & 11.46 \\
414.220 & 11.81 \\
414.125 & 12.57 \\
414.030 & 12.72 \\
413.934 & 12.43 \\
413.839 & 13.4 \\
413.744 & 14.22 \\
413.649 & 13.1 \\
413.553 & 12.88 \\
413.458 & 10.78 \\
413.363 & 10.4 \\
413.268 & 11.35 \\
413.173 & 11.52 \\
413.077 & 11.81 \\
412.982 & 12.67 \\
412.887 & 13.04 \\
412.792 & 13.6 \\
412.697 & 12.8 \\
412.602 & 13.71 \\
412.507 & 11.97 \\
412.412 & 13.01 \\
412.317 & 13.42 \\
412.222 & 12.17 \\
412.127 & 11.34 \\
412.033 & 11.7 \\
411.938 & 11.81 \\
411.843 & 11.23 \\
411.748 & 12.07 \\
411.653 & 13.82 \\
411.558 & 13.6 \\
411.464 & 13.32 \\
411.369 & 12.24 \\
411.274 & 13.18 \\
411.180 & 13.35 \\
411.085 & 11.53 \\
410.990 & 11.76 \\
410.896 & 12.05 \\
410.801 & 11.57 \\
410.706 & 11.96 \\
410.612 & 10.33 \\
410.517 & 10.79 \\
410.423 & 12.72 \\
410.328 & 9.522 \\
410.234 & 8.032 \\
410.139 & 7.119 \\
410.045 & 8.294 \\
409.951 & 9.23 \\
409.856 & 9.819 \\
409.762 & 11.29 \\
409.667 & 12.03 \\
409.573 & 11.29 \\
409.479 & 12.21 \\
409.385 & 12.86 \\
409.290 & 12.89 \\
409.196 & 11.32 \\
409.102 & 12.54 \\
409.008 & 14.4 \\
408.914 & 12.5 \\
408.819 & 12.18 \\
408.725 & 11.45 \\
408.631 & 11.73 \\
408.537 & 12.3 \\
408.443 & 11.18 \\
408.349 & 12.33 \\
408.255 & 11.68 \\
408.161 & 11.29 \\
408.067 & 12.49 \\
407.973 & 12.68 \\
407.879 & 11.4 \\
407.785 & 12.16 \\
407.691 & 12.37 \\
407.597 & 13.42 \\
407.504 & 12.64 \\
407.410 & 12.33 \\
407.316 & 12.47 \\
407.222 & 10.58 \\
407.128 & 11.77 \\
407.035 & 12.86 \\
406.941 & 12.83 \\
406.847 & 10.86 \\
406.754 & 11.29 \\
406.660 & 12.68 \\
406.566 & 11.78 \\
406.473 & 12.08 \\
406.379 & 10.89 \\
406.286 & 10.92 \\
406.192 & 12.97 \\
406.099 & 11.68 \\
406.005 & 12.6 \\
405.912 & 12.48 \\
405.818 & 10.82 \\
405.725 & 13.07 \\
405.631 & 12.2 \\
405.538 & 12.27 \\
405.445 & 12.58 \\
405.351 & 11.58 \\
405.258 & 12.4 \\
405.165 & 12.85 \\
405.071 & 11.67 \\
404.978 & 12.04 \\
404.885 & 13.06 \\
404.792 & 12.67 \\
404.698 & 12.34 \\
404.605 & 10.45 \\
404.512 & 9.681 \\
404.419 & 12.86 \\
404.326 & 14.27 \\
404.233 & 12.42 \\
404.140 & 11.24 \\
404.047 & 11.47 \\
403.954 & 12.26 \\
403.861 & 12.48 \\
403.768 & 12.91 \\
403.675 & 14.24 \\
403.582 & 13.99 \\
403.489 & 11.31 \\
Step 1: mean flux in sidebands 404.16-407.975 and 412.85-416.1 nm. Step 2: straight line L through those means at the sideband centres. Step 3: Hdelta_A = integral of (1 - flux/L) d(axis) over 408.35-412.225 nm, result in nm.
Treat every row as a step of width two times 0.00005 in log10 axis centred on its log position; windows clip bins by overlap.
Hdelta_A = 0.19 nm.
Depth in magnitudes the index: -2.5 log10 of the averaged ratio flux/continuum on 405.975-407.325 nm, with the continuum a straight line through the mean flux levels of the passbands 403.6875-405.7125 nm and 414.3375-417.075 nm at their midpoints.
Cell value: 0.04 mag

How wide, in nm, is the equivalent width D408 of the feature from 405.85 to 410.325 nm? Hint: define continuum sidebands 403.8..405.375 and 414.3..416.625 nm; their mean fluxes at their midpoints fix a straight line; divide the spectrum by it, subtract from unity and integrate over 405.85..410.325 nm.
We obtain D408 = 0.206 nm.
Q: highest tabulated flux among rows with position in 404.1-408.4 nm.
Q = 14.27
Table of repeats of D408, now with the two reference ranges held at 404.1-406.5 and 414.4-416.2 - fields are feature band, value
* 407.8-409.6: 0.01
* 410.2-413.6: 0.09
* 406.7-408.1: 0.00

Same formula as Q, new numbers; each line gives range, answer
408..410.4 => 14.4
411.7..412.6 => 13.42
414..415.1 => 16.11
